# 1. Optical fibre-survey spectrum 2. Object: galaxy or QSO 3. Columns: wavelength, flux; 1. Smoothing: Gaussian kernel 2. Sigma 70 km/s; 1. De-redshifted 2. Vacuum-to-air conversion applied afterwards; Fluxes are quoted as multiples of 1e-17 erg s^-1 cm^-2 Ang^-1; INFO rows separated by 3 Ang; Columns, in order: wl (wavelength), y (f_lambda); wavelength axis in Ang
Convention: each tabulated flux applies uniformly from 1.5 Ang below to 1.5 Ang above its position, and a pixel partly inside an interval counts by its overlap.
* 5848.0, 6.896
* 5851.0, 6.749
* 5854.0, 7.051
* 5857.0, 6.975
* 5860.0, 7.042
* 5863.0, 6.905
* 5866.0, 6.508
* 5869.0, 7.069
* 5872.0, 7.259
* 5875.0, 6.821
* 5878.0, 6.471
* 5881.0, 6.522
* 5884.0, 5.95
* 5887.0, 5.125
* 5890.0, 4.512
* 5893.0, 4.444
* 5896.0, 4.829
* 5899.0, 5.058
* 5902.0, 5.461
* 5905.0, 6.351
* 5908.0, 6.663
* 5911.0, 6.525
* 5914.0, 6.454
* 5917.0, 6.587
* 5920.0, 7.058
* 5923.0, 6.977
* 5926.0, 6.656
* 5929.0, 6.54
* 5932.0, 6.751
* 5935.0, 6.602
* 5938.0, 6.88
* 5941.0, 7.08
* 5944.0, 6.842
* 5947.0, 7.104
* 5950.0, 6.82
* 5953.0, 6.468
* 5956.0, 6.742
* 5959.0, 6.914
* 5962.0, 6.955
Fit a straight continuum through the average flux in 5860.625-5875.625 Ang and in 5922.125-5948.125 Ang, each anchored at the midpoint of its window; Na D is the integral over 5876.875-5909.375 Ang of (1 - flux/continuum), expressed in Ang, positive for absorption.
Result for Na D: 6.2 Ang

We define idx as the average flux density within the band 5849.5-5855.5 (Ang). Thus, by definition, 6.9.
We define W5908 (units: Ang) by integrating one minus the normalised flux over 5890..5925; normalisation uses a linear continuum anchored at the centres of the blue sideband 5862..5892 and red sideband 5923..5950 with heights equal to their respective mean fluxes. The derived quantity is 3.11 Ang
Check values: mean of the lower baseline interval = 6.27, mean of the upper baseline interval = 6.82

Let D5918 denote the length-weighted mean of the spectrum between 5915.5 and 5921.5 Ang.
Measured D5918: 6.82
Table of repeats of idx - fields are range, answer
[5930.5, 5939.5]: 6.74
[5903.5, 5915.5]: 6.5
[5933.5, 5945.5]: 6.85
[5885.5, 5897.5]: 4.73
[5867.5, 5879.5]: 6.91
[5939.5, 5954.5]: 6.86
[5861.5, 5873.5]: 6.94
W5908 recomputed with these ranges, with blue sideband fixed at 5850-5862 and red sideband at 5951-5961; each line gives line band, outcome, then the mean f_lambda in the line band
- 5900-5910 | 1.06 Ang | 6.12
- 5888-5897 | 2.96 Ang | 4.61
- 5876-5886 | 0.90 Ang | 6.28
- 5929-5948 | -0.22 Ang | 6.84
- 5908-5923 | 0.29 Ang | 6.69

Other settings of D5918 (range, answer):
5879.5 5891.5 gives 5.53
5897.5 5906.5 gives 5.62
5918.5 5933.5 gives 6.8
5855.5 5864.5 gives 6.97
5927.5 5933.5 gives 6.65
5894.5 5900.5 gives 4.94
